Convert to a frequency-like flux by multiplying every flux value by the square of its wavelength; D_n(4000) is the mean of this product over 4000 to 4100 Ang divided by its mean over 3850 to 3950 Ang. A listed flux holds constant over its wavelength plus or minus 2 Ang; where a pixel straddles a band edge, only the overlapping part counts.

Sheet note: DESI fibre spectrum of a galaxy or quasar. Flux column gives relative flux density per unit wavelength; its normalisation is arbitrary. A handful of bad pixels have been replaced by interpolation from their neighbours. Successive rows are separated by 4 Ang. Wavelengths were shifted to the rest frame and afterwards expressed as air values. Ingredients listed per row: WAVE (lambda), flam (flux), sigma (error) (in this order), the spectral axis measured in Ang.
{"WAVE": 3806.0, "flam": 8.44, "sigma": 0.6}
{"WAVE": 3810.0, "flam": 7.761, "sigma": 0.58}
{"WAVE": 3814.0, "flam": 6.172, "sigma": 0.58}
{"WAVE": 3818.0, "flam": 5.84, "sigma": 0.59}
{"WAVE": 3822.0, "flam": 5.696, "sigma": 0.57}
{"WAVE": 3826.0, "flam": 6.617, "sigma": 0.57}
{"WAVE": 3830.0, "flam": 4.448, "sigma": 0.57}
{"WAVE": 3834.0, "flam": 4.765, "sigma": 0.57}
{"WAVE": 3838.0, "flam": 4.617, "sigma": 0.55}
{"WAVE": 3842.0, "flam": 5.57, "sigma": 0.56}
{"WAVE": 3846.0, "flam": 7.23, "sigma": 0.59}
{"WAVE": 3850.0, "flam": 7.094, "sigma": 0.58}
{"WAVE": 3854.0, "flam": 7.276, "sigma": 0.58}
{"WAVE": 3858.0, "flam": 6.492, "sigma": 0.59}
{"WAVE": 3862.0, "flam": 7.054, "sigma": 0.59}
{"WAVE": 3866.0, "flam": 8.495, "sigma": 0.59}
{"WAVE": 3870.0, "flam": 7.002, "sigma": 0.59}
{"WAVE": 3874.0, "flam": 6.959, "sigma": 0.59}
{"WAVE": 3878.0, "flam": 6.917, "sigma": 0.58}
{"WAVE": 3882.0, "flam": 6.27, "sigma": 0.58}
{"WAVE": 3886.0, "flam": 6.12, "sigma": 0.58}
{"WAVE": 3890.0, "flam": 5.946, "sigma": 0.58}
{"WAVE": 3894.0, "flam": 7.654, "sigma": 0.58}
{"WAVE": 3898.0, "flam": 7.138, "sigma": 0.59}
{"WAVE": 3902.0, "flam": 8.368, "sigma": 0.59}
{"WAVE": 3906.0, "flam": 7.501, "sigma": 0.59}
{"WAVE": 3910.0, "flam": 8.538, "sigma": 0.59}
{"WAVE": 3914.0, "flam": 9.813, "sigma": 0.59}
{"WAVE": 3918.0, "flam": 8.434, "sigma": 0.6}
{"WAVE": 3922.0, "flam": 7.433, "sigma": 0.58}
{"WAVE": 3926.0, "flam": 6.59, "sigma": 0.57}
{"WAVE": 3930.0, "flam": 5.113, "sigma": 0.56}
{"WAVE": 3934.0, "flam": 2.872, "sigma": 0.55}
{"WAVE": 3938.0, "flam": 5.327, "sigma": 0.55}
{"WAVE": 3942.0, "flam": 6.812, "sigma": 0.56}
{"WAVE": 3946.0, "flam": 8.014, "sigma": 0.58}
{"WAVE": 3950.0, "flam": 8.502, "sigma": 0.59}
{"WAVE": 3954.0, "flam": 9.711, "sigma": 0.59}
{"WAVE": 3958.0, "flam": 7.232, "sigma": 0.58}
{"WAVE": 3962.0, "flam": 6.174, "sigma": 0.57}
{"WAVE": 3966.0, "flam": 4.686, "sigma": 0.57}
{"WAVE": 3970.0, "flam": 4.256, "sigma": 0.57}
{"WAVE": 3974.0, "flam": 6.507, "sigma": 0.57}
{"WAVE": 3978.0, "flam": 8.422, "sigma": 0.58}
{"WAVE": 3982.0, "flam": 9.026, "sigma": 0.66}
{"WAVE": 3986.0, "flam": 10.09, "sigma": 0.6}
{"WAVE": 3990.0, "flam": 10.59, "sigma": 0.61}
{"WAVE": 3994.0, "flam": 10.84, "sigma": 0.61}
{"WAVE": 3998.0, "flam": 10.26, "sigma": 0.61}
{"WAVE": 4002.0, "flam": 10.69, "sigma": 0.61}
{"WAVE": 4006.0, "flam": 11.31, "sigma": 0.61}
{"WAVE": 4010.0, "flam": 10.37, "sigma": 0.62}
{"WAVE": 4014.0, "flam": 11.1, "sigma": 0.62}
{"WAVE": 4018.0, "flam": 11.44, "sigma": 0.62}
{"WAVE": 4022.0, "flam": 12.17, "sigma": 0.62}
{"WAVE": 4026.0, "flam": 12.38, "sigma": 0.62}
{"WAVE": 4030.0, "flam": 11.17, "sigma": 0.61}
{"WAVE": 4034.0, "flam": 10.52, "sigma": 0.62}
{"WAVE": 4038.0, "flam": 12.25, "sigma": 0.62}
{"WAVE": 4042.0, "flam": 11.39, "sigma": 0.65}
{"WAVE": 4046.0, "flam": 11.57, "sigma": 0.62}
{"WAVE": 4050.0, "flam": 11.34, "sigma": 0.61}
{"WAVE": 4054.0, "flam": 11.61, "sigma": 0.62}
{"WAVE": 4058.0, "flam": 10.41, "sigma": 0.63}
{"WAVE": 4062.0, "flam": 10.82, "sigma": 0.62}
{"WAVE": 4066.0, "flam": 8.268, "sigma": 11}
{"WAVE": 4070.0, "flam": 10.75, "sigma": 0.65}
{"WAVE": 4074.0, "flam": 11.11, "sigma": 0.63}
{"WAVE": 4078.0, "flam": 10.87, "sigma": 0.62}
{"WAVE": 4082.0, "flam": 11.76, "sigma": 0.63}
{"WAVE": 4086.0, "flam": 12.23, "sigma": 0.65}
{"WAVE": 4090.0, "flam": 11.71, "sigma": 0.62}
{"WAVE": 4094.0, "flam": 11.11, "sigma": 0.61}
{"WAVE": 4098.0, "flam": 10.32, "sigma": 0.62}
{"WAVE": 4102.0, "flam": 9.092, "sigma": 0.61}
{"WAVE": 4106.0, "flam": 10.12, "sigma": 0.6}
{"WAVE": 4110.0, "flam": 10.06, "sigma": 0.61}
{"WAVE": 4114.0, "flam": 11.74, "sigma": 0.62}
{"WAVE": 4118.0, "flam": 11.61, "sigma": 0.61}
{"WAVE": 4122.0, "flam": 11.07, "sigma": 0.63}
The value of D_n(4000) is 1.71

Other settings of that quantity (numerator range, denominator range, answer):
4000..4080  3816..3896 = 1.90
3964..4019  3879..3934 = 1.35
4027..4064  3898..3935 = 1.65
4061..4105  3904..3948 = 1.67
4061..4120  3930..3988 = 1.66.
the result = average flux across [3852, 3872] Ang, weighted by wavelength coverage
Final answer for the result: 7.26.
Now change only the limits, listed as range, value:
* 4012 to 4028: 11.8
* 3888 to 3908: 7.32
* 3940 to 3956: 8.26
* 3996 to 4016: 10.7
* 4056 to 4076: 10.3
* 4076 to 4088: 11.6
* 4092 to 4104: 10.2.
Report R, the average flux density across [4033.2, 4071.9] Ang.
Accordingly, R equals 10.9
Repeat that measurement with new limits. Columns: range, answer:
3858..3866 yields 7.27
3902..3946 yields 6.97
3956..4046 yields 9.72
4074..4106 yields 11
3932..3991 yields 7.16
